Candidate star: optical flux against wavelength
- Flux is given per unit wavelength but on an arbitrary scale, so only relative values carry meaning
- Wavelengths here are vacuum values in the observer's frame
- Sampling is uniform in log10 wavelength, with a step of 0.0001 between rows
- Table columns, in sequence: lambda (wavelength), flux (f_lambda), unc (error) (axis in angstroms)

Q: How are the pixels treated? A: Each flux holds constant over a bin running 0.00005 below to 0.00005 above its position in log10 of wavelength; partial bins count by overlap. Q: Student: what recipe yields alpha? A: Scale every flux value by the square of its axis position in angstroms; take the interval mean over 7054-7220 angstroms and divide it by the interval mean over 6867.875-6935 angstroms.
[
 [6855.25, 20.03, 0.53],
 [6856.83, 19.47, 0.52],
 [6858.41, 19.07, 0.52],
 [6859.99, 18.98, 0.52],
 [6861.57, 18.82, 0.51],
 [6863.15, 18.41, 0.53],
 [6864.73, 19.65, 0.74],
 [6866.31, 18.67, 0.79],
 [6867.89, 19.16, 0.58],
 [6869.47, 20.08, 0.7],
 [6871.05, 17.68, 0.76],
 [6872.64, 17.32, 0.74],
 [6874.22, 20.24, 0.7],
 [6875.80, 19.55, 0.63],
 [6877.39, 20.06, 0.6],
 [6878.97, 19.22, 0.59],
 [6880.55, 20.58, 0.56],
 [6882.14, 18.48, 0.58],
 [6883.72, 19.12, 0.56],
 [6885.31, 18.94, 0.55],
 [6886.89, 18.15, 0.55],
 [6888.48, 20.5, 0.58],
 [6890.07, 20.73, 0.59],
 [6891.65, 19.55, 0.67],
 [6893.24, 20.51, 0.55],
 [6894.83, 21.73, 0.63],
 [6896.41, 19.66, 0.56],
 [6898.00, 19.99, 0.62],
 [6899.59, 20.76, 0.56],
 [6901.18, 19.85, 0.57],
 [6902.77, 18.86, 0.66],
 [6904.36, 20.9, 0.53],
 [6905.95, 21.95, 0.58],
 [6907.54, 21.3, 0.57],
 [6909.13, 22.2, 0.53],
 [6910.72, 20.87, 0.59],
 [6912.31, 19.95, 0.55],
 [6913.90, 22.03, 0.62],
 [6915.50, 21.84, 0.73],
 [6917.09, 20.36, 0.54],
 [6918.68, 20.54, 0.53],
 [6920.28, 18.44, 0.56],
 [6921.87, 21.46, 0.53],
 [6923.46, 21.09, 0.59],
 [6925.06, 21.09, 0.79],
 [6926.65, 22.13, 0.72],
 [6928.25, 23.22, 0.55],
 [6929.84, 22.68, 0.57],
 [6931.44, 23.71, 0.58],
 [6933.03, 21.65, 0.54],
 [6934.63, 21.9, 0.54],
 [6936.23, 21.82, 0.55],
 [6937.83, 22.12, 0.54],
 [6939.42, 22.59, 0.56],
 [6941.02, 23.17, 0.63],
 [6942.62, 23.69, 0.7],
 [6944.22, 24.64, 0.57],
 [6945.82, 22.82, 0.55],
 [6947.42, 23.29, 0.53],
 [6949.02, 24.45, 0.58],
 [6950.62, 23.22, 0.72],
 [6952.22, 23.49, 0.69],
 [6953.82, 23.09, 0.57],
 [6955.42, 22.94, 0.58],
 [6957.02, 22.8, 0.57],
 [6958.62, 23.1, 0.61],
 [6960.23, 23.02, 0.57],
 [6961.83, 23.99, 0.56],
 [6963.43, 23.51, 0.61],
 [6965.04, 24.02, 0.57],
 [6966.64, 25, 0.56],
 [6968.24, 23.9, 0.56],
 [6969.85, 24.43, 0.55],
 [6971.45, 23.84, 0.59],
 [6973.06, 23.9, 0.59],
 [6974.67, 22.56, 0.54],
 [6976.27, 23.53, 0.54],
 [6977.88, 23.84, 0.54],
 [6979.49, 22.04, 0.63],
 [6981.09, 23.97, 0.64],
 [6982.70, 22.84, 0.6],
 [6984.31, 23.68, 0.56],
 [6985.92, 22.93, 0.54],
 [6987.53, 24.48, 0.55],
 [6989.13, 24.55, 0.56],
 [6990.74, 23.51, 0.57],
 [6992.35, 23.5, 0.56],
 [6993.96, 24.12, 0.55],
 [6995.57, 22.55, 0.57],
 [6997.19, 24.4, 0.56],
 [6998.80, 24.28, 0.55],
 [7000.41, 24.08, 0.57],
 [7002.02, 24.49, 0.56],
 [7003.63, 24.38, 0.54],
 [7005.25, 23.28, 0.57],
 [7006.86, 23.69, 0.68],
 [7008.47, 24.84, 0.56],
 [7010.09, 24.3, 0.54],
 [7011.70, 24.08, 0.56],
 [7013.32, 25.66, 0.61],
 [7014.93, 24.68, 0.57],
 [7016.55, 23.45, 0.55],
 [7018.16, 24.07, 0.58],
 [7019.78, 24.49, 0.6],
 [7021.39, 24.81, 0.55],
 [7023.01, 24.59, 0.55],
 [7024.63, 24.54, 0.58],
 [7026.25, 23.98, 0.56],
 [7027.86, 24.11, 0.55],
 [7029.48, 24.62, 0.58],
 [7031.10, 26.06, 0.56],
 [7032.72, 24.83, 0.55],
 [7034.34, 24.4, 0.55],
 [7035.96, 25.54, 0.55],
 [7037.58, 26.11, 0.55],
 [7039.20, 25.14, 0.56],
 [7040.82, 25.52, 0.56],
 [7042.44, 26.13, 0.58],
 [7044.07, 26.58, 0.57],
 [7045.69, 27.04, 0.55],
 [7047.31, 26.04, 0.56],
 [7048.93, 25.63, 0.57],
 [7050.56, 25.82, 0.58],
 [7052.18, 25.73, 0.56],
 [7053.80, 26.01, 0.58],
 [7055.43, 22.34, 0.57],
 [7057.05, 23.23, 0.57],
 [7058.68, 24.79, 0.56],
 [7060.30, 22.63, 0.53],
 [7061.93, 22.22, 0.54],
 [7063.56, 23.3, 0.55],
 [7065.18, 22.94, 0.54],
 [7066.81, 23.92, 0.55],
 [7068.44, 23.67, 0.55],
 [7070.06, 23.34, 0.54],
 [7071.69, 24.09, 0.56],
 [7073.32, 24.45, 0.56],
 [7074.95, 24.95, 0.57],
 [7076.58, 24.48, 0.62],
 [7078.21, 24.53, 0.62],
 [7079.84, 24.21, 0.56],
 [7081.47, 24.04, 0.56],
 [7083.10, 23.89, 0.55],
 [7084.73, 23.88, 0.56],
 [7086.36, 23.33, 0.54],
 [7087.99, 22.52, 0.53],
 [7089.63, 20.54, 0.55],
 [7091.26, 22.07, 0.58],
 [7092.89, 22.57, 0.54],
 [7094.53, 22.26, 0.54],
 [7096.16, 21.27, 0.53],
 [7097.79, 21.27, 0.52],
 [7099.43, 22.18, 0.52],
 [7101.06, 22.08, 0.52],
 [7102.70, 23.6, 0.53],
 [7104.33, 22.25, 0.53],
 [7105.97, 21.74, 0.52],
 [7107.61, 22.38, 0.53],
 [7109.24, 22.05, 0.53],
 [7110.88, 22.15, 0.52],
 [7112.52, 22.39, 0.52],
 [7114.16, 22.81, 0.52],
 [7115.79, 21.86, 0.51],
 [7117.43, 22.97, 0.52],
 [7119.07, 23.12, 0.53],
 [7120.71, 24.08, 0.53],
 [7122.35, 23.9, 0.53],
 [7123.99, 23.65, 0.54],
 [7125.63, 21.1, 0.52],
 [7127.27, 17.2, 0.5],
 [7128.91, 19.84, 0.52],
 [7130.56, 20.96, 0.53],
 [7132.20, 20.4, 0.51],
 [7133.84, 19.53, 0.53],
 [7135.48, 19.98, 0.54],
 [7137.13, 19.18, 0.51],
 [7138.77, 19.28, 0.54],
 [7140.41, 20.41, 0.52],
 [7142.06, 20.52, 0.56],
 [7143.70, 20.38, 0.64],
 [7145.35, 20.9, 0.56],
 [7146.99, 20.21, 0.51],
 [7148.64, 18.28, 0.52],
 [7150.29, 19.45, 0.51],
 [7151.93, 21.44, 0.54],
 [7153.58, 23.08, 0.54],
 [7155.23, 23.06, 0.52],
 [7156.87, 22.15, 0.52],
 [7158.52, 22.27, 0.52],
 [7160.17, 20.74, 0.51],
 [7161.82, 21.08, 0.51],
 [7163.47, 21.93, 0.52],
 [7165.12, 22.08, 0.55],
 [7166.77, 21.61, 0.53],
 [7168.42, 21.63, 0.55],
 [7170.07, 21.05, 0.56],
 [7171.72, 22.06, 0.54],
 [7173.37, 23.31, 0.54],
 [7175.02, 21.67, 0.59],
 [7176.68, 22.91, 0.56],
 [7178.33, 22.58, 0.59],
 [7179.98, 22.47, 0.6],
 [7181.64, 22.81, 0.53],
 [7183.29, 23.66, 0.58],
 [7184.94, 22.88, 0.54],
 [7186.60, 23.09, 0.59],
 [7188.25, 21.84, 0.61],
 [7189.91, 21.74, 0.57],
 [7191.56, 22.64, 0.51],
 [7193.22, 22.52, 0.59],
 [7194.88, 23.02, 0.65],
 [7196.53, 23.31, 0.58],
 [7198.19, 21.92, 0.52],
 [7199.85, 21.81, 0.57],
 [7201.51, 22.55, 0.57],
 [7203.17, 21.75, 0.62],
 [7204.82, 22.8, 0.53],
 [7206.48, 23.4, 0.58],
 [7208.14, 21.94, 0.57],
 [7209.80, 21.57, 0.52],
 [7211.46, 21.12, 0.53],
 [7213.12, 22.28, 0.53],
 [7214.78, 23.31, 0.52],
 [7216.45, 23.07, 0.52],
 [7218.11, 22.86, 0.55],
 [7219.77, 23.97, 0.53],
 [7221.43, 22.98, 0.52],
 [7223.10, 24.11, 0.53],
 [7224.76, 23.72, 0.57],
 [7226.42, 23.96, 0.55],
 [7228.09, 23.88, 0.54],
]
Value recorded 1.2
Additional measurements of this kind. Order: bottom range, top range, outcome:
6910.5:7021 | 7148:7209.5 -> 1.01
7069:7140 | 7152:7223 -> 1.03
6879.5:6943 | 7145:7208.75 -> 1.13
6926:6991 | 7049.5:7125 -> 1.03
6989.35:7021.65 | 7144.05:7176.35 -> 0.93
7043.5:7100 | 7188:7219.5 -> 0.98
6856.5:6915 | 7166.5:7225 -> 1.24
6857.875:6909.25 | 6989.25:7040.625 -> 1.29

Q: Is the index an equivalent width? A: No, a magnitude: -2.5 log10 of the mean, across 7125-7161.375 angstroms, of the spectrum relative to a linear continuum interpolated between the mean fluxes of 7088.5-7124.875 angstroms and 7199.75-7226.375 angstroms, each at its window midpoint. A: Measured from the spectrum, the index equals 0.104 mag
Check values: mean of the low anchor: 22.4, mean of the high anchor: 22.8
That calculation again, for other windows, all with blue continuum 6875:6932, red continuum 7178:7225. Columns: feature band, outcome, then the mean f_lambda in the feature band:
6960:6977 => -0.13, 23.8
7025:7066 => -0.15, 24.8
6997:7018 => -0.14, 24.3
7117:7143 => 0.06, 21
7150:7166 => 0.03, 21.8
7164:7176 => 0.03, 21.9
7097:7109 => -0.01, 22.2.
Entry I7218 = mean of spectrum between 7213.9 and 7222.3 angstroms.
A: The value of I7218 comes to 23.2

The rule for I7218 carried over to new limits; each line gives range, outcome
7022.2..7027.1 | 24.4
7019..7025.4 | 24.6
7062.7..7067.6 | 23.4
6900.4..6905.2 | 19.9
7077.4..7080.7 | 24.4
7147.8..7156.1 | 21.1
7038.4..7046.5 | 26.1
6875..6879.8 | 19.6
